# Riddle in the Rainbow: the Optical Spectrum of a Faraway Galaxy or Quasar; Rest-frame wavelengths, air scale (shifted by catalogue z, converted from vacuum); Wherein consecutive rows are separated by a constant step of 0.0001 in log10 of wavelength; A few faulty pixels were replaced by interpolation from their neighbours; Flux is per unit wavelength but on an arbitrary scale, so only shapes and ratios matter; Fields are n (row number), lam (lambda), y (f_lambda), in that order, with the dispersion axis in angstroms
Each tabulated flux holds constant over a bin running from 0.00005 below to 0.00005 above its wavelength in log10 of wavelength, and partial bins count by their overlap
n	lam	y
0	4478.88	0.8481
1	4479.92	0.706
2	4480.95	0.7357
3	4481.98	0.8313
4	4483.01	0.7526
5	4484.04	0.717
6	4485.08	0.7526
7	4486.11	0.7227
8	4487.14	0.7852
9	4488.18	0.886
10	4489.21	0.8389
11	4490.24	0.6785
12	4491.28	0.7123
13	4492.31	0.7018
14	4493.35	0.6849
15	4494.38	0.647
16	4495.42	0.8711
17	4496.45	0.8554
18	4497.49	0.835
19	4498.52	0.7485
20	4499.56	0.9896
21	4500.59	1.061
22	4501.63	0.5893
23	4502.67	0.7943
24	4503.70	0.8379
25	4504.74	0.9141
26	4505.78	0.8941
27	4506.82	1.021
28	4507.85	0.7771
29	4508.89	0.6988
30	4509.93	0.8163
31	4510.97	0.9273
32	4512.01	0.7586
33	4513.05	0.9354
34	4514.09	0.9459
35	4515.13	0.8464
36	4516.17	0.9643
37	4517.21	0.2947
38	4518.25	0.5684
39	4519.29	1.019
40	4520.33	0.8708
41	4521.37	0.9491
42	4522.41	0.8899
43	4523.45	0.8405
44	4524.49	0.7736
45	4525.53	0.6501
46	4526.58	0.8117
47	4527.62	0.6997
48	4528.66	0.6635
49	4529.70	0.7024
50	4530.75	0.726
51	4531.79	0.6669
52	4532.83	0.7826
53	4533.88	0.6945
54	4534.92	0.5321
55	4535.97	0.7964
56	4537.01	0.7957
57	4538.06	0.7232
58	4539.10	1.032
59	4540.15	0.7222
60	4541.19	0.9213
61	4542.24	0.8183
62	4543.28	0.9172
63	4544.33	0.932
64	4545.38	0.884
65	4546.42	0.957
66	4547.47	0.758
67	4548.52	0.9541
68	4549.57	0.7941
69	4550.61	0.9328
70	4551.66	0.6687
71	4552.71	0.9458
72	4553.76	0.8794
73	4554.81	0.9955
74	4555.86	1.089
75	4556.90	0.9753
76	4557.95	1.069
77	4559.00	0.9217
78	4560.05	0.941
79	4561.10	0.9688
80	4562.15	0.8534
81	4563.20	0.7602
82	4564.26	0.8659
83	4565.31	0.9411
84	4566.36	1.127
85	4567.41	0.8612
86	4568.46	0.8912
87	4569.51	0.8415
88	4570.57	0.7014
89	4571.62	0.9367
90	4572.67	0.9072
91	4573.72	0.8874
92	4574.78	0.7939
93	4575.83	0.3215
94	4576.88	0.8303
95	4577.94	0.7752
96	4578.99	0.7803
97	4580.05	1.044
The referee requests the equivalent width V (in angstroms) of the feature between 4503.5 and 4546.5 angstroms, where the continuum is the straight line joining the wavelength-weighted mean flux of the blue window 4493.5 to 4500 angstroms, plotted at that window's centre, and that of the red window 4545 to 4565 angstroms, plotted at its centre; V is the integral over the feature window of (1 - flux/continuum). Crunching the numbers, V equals 2.6 angstroms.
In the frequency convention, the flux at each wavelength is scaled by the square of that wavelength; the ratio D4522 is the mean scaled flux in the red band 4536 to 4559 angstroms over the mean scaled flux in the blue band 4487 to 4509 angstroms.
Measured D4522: 1.12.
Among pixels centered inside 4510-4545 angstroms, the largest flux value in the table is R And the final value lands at 1.032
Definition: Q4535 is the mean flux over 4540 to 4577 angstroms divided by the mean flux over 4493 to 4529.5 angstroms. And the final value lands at 1.1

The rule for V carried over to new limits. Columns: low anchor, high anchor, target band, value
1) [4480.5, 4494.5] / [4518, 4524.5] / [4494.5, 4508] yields -1.0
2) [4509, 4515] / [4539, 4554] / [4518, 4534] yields 1.7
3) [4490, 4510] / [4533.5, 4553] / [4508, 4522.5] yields 0.0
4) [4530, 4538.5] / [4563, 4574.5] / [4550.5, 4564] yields -1.5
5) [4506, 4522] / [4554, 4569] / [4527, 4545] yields 2.2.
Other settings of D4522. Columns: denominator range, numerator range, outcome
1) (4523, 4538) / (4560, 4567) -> 1.29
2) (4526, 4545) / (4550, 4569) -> 1.21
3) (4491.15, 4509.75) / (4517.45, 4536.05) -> 0.93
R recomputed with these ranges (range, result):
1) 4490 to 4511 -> 1.061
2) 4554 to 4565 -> 1.089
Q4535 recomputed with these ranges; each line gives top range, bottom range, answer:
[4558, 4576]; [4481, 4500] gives 1.12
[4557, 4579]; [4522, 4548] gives 1.09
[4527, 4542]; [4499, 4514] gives 0.87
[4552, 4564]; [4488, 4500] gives 1.20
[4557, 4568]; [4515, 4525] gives 1.16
